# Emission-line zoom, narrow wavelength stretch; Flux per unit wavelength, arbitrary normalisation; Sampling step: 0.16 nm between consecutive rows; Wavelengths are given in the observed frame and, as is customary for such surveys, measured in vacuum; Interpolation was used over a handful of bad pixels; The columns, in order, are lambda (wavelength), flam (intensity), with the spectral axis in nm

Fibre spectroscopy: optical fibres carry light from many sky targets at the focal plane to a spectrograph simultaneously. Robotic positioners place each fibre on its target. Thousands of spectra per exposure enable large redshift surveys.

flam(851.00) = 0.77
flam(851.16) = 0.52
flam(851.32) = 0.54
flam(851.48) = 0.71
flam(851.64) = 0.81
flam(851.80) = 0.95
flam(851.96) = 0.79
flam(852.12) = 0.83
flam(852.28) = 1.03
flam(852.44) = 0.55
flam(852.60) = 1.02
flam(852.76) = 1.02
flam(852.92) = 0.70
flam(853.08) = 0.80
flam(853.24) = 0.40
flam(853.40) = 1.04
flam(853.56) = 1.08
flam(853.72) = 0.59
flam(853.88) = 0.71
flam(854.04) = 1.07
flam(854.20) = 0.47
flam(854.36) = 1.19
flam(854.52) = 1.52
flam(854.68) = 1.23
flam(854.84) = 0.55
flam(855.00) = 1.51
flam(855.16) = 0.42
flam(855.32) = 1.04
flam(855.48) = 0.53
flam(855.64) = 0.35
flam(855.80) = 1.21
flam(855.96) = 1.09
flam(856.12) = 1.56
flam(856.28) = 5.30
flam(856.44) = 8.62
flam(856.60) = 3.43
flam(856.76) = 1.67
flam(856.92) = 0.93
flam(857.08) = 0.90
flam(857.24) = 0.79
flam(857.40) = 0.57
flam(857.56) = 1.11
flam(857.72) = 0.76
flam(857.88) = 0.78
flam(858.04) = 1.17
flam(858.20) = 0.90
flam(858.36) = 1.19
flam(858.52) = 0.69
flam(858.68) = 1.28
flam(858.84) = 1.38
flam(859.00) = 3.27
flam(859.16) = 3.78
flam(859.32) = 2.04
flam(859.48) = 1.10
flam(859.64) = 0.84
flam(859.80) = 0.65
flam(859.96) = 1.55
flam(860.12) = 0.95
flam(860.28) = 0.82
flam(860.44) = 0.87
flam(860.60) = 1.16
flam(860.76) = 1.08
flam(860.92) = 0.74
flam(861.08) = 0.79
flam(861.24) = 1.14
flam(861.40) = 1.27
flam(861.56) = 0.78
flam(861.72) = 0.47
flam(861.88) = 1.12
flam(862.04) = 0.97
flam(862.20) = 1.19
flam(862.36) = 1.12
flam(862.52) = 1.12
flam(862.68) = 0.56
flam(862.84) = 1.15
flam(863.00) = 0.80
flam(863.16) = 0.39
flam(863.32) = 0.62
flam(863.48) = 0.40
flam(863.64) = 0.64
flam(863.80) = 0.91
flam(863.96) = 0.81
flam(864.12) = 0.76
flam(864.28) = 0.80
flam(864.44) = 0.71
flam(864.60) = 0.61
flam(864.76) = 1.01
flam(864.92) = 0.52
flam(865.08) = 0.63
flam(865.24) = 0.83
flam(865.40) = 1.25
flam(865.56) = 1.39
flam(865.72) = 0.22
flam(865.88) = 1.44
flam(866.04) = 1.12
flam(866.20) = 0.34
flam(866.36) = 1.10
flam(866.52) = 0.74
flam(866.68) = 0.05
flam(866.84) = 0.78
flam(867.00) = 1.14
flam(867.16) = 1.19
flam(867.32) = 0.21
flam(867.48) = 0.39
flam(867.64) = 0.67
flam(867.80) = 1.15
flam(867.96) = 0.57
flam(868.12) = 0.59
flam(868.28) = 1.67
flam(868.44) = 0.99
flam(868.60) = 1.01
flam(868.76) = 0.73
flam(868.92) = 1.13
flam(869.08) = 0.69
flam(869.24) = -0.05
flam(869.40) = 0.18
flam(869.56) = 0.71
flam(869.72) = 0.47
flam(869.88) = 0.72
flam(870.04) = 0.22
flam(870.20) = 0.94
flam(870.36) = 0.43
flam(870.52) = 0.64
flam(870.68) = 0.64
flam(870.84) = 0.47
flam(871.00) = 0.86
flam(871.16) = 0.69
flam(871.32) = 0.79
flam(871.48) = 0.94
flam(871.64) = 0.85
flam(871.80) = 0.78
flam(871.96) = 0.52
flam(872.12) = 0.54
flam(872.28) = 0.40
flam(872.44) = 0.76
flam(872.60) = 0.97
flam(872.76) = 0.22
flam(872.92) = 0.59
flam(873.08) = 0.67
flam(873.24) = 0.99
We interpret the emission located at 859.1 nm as [N II]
